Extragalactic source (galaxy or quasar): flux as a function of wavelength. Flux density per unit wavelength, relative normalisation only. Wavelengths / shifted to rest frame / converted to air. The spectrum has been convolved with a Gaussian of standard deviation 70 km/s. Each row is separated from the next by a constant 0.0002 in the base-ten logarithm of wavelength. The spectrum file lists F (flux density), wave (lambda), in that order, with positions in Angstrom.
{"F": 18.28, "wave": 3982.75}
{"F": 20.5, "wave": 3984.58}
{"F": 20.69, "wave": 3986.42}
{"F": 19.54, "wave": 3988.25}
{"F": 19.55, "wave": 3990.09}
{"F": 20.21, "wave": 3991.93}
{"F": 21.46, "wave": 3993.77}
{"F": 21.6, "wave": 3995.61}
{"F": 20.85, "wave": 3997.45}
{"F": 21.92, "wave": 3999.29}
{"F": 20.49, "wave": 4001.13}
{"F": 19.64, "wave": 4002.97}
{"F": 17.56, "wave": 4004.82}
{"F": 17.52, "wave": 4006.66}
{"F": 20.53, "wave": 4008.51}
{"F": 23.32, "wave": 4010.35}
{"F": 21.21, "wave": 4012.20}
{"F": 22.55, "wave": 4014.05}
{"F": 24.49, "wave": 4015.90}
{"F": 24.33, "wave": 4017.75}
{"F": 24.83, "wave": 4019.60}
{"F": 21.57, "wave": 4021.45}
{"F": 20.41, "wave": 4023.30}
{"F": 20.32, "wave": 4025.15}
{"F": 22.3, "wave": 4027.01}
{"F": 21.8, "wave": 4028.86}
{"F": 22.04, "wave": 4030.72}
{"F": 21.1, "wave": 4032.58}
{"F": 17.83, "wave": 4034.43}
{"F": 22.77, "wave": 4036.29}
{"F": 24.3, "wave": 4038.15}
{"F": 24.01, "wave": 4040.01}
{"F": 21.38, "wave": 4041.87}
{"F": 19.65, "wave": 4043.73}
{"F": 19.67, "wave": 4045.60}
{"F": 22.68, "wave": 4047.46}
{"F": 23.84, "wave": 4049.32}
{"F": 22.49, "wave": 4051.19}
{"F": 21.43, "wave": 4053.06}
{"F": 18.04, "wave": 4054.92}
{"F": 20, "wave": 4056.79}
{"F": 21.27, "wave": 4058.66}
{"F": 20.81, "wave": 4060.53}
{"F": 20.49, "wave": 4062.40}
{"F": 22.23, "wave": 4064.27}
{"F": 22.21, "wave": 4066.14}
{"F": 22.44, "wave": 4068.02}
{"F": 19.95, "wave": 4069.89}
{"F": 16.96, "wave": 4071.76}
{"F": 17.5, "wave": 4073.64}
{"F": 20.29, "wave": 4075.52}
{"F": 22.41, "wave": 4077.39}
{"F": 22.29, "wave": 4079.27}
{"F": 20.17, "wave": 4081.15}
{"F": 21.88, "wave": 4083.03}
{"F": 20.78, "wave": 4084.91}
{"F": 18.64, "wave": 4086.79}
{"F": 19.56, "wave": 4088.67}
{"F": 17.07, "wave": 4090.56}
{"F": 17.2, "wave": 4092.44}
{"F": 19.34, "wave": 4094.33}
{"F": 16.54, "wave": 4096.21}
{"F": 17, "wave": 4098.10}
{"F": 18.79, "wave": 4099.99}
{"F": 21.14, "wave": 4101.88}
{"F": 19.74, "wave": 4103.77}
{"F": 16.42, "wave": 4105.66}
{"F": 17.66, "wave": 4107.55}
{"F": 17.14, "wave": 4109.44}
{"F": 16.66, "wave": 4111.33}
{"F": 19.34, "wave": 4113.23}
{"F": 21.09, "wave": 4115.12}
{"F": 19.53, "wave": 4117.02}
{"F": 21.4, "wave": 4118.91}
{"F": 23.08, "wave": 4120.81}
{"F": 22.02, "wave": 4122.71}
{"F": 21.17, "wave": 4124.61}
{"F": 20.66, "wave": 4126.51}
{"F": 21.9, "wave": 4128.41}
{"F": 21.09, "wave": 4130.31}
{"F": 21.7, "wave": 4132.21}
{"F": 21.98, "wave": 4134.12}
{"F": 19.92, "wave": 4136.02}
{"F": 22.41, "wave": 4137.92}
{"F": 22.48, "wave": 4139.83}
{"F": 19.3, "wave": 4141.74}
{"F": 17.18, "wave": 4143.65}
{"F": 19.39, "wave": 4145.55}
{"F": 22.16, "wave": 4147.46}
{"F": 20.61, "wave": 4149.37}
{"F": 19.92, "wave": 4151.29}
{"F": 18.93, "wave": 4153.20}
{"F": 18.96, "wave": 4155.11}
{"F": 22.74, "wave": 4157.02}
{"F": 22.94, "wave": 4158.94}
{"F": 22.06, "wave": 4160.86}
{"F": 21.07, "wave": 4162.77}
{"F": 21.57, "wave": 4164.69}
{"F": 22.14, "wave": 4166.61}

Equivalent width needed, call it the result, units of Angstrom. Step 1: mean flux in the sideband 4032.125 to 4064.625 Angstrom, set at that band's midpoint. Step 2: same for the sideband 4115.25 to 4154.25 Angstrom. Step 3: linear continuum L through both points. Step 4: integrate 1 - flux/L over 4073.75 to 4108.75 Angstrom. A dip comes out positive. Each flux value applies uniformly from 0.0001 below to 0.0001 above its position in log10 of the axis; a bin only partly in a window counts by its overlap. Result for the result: 3.1 Angstrom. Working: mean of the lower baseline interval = 21.3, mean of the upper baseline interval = 20.8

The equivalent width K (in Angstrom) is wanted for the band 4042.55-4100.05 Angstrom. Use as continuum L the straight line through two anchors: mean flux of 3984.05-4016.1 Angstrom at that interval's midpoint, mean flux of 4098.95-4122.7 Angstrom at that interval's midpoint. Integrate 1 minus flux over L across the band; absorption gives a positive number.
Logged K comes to -0.7 Angstrom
